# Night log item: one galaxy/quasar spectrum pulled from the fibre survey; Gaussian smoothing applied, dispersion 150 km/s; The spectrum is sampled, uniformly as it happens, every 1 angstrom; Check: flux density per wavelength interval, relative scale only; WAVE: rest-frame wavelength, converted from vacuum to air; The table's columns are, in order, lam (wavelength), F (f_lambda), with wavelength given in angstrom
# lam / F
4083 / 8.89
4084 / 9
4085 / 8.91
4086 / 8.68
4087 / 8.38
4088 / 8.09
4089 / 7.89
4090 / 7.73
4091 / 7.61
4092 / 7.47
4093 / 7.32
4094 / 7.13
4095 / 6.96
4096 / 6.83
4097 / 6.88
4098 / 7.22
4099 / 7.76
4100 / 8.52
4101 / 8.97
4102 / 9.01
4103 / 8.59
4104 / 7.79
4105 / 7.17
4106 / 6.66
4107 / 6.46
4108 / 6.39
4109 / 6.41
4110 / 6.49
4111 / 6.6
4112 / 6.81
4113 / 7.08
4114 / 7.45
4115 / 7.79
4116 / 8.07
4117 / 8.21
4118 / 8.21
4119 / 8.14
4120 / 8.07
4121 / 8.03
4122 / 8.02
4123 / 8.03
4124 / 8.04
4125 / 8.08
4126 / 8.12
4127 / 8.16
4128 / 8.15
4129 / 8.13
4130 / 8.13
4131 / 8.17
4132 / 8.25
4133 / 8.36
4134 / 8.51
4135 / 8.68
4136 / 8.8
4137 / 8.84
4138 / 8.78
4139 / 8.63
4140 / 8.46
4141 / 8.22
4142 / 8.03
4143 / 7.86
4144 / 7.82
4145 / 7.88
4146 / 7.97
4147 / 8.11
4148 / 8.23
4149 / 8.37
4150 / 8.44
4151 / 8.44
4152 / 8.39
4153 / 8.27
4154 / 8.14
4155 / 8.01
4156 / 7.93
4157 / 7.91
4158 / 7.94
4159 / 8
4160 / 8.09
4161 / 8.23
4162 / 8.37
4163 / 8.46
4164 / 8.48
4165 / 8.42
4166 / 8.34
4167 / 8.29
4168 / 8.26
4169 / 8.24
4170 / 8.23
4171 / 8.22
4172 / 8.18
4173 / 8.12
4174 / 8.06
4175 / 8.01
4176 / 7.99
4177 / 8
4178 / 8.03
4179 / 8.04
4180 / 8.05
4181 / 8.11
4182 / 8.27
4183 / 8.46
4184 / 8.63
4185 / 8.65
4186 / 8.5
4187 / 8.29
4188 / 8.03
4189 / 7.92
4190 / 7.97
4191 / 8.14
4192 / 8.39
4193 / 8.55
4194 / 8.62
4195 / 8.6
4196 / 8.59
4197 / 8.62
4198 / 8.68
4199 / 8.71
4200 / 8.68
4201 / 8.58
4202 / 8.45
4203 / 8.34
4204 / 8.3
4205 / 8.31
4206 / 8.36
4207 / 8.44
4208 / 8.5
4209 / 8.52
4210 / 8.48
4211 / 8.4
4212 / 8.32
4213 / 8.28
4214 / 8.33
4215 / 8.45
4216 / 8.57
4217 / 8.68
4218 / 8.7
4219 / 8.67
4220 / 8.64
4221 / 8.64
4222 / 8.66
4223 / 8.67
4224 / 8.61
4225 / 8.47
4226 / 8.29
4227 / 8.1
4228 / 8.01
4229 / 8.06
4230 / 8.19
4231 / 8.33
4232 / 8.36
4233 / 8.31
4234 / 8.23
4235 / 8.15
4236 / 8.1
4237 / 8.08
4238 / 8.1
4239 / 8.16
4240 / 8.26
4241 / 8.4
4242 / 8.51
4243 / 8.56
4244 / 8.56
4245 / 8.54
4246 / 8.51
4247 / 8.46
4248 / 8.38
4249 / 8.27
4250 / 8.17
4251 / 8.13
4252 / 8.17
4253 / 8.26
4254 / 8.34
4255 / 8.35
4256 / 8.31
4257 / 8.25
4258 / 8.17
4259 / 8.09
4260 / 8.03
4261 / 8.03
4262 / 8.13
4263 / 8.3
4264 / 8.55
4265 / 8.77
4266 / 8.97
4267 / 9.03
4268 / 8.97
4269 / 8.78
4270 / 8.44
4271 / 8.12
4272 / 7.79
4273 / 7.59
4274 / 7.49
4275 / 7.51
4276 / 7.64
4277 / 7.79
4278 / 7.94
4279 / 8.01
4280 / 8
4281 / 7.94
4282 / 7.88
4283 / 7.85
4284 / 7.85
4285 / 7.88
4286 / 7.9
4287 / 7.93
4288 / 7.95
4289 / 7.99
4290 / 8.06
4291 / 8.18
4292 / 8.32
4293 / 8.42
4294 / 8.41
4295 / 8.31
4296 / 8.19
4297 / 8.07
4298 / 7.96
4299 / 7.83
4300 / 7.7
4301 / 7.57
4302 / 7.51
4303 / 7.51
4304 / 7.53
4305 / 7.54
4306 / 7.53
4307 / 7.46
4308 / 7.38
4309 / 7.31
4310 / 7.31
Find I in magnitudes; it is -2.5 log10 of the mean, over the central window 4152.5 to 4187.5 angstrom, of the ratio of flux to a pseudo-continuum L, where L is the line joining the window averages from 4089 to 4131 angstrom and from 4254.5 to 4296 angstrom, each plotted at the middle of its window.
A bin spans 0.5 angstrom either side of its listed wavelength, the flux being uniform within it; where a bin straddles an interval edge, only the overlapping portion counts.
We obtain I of -0.05 mag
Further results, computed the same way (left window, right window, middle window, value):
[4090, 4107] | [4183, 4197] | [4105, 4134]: 0.015 mag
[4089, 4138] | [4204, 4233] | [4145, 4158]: -0.021 mag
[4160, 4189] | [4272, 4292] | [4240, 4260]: -0.046 mag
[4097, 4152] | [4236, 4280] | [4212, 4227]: -0.047 mag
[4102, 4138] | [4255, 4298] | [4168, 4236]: -0.048 mag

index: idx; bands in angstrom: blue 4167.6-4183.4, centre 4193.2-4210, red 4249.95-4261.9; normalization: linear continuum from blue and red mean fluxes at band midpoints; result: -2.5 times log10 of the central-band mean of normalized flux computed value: -0.05 mag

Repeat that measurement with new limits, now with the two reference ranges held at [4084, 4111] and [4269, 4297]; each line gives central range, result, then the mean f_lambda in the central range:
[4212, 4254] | -0.06 mag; 8.37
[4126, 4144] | -0.09 mag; 8.34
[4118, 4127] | -0.06 mag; 8.08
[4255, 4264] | -0.03 mag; 8.2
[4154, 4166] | -0.06 mag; 8.17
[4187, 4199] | -0.08 mag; 8.38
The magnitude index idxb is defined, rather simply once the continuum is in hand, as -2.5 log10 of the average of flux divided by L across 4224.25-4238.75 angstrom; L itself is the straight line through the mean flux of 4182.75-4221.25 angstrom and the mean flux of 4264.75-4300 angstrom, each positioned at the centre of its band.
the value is 0.02 mag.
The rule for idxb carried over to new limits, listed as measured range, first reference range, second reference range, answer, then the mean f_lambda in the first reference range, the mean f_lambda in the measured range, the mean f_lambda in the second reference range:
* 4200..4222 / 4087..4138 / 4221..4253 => -0.04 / 7.78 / 8.48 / 8.32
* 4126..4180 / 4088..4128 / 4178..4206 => -0.03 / 7.61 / 8.23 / 8.38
